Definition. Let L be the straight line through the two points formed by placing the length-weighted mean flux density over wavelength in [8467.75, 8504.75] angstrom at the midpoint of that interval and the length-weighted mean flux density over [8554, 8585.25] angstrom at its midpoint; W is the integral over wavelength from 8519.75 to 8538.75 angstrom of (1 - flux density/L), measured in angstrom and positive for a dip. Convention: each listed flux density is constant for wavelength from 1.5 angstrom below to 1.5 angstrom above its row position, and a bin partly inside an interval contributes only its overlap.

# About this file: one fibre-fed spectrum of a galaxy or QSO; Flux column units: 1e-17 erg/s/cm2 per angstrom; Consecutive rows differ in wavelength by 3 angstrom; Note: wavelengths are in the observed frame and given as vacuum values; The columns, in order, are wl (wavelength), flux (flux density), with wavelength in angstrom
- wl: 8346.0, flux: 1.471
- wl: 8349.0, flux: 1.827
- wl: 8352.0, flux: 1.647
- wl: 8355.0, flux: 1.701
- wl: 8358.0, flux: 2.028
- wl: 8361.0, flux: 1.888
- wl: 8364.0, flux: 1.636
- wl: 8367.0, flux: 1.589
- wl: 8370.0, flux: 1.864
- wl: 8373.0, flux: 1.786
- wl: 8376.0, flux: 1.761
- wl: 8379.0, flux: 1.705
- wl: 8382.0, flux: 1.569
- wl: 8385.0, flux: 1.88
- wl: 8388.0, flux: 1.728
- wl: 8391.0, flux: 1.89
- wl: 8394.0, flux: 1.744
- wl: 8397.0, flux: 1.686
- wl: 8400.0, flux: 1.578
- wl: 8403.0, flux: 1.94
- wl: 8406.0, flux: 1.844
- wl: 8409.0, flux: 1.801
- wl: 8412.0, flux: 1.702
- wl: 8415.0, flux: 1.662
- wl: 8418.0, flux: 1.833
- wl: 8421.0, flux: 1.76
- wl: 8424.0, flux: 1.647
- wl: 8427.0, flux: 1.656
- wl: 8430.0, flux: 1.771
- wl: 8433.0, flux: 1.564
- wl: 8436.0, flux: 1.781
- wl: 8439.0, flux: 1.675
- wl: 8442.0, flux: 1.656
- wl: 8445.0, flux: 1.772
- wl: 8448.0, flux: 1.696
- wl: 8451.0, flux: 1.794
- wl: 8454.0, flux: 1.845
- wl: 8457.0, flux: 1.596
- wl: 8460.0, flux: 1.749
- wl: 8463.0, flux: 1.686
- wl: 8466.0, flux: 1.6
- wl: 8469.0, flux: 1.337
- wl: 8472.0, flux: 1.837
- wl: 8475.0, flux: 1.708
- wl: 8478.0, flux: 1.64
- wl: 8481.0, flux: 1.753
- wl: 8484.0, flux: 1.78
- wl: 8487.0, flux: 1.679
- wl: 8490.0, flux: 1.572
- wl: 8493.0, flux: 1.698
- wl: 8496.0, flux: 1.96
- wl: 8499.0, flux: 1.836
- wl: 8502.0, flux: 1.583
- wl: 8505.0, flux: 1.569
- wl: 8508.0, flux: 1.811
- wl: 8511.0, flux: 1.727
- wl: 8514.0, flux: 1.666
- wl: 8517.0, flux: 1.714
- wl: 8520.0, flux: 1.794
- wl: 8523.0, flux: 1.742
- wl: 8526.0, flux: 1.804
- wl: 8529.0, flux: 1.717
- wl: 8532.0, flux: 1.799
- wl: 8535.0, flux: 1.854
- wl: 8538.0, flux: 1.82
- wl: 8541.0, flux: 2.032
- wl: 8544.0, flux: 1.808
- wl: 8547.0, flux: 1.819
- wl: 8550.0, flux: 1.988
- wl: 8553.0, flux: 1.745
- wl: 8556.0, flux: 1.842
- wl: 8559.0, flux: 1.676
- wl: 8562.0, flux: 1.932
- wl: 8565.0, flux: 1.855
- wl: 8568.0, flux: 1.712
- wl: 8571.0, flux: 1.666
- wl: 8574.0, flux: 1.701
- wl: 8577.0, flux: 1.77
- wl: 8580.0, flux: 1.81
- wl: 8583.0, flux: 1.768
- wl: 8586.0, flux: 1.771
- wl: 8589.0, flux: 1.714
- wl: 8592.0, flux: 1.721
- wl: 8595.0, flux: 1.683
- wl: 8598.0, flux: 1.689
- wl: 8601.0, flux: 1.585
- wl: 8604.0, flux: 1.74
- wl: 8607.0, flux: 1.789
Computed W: -0.6 angstrom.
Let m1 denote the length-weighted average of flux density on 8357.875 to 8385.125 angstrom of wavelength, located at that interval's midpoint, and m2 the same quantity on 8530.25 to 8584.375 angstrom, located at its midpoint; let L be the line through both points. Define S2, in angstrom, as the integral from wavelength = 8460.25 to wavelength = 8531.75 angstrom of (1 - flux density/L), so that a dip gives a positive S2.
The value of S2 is 3.4 angstrom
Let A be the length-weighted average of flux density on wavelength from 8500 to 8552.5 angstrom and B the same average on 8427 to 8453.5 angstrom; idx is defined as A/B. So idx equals 1.0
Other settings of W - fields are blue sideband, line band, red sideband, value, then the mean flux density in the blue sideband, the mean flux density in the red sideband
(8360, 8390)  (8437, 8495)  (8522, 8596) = 2.4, 1.74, 1.79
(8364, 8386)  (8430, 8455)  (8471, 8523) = 0.0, 1.73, 1.72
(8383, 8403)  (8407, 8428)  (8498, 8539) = 0.4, 1.76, 1.74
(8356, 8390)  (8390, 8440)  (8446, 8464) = 0.3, 1.77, 1.73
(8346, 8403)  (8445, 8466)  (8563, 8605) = 0.2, 1.75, 1.73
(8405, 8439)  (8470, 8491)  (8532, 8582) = 0.7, 1.73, 1.81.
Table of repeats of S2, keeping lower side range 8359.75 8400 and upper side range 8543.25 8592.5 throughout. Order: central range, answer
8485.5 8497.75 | 0.3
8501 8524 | 0.9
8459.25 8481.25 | 1.3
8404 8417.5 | -0.1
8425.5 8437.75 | 0.4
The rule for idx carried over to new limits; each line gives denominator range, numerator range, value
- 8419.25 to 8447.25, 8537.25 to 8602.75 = 1.05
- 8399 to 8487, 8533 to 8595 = 1.05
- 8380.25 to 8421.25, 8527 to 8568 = 1.04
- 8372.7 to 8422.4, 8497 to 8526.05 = 0.98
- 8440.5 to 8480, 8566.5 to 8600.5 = 1.02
